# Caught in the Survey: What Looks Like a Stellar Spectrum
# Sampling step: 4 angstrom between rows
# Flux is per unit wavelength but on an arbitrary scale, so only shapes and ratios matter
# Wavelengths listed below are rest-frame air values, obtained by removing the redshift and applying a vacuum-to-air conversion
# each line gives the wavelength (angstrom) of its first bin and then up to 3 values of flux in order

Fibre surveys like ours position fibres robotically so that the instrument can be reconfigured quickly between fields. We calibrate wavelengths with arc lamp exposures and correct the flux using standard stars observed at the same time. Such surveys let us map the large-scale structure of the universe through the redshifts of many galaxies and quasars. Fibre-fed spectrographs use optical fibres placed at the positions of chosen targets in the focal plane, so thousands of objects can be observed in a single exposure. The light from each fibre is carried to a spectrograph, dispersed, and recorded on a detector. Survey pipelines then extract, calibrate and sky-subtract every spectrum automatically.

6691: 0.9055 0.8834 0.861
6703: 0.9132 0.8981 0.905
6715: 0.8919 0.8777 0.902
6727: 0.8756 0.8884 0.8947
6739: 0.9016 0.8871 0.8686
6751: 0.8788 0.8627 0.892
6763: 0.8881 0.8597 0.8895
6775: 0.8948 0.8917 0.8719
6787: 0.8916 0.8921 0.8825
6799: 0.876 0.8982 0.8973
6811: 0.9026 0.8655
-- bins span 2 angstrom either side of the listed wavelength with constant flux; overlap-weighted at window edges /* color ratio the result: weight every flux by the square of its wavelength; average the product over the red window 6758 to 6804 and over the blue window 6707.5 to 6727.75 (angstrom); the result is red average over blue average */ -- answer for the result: 1.01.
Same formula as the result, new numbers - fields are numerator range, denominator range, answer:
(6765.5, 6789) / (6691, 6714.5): 1.01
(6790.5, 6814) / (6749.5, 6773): 1.03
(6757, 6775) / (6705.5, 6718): 1.00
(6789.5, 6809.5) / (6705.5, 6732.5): 1.02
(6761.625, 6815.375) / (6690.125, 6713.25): 1.02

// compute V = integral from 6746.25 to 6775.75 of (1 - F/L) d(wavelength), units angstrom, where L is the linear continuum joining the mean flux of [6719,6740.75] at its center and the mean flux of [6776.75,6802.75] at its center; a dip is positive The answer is 0.3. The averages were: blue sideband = 0.891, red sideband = 0.885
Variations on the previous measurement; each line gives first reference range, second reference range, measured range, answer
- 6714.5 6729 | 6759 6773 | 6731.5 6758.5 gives 0.0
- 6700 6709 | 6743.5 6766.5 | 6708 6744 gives 0.0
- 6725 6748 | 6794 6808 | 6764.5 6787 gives 0.1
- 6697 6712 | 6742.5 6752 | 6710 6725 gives -0.1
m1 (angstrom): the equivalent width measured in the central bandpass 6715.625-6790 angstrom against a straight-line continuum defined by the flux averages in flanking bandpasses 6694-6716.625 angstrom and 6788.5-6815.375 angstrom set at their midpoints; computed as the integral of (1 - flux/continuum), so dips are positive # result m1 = 0.53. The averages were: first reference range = 0.892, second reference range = 0.889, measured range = 0.884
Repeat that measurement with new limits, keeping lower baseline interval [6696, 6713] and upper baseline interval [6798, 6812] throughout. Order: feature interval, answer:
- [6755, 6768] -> 0.22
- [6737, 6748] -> 0.08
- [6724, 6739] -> 0.08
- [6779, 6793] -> 0.12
